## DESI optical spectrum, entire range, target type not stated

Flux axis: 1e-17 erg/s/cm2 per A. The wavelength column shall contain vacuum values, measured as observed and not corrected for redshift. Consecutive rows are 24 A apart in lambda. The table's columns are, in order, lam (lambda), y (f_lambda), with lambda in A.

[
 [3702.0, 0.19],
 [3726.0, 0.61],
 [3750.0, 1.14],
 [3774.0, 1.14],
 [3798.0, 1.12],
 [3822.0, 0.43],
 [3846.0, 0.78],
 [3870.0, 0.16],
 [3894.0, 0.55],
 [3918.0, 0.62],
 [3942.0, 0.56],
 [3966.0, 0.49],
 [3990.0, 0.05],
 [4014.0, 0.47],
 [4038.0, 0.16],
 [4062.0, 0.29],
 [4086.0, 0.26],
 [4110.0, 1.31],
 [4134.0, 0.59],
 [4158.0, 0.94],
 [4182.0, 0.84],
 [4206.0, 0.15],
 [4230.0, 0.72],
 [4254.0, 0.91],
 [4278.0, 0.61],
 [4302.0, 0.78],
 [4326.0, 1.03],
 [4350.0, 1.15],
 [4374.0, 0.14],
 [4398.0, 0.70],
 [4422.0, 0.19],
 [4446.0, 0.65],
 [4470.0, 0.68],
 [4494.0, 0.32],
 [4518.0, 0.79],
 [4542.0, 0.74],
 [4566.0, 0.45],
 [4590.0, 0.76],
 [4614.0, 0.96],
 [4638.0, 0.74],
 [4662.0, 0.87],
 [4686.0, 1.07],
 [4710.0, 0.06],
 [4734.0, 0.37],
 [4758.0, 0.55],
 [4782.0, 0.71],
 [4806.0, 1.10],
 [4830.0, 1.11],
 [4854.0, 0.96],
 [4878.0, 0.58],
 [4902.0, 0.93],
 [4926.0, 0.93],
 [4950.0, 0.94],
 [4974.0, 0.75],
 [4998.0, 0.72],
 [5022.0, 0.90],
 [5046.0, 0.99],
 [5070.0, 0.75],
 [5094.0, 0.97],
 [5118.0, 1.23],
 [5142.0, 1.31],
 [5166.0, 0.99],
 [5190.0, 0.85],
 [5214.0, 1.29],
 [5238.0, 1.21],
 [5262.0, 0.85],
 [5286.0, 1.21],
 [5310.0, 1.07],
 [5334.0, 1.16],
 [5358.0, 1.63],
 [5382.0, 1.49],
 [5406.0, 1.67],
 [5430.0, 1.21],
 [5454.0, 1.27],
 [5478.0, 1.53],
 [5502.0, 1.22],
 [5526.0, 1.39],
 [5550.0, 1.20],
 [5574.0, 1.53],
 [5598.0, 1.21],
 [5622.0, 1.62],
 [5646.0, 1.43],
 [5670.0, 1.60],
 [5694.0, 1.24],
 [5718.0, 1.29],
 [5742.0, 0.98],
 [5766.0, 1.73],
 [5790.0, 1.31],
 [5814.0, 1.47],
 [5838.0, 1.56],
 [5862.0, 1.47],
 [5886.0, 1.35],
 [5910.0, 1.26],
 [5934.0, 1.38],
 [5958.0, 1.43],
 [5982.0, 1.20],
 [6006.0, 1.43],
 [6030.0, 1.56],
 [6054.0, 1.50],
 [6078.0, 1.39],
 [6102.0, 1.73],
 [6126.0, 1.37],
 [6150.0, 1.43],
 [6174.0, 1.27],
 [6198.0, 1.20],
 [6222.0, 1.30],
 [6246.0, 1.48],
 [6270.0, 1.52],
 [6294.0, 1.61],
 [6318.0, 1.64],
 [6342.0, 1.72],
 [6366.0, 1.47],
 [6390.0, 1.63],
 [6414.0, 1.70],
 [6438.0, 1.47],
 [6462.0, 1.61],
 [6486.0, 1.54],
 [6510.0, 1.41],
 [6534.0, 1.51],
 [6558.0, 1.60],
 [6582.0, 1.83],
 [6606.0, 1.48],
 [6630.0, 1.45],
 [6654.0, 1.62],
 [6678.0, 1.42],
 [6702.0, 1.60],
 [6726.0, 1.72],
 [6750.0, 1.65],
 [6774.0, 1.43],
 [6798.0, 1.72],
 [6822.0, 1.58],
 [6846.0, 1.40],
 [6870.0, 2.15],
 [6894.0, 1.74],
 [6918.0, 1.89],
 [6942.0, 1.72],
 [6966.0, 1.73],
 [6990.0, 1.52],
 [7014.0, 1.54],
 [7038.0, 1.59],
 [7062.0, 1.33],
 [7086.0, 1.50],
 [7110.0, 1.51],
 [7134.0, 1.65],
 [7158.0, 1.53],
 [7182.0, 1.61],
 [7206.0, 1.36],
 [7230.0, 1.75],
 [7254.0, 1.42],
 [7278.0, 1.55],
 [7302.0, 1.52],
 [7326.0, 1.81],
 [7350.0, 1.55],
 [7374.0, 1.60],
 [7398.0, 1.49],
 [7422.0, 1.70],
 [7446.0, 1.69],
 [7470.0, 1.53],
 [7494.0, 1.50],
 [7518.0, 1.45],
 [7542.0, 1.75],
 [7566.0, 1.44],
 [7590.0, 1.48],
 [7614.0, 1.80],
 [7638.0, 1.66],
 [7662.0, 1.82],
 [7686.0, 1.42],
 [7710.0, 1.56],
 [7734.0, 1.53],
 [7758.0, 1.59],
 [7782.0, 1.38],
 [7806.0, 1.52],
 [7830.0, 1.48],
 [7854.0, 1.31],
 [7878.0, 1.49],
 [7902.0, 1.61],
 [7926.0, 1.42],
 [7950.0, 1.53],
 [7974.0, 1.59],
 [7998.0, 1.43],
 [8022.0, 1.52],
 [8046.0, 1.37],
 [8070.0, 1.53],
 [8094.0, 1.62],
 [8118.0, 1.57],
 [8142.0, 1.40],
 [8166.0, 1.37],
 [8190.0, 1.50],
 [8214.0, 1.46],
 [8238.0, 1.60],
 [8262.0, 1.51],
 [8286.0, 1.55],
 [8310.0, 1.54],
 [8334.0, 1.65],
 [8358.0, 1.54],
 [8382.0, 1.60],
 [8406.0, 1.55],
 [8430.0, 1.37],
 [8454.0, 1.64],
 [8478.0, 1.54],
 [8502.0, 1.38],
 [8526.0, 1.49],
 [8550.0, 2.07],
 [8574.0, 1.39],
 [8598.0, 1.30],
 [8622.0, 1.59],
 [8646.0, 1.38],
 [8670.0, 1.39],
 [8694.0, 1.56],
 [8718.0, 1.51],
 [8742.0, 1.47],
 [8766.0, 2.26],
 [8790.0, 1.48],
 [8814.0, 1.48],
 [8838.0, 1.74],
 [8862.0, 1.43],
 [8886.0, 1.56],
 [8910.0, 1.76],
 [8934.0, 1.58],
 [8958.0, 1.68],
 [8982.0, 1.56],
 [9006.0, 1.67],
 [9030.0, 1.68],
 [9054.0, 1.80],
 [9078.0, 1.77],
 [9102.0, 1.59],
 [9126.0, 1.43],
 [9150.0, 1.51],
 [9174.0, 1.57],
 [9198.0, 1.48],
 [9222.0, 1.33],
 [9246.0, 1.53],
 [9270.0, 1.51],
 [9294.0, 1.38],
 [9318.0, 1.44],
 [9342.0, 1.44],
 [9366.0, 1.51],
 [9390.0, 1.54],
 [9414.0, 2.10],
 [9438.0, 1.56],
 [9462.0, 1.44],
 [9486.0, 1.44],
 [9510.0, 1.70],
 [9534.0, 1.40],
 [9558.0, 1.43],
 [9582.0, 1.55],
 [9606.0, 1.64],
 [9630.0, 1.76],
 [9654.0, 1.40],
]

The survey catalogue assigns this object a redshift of 0.20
